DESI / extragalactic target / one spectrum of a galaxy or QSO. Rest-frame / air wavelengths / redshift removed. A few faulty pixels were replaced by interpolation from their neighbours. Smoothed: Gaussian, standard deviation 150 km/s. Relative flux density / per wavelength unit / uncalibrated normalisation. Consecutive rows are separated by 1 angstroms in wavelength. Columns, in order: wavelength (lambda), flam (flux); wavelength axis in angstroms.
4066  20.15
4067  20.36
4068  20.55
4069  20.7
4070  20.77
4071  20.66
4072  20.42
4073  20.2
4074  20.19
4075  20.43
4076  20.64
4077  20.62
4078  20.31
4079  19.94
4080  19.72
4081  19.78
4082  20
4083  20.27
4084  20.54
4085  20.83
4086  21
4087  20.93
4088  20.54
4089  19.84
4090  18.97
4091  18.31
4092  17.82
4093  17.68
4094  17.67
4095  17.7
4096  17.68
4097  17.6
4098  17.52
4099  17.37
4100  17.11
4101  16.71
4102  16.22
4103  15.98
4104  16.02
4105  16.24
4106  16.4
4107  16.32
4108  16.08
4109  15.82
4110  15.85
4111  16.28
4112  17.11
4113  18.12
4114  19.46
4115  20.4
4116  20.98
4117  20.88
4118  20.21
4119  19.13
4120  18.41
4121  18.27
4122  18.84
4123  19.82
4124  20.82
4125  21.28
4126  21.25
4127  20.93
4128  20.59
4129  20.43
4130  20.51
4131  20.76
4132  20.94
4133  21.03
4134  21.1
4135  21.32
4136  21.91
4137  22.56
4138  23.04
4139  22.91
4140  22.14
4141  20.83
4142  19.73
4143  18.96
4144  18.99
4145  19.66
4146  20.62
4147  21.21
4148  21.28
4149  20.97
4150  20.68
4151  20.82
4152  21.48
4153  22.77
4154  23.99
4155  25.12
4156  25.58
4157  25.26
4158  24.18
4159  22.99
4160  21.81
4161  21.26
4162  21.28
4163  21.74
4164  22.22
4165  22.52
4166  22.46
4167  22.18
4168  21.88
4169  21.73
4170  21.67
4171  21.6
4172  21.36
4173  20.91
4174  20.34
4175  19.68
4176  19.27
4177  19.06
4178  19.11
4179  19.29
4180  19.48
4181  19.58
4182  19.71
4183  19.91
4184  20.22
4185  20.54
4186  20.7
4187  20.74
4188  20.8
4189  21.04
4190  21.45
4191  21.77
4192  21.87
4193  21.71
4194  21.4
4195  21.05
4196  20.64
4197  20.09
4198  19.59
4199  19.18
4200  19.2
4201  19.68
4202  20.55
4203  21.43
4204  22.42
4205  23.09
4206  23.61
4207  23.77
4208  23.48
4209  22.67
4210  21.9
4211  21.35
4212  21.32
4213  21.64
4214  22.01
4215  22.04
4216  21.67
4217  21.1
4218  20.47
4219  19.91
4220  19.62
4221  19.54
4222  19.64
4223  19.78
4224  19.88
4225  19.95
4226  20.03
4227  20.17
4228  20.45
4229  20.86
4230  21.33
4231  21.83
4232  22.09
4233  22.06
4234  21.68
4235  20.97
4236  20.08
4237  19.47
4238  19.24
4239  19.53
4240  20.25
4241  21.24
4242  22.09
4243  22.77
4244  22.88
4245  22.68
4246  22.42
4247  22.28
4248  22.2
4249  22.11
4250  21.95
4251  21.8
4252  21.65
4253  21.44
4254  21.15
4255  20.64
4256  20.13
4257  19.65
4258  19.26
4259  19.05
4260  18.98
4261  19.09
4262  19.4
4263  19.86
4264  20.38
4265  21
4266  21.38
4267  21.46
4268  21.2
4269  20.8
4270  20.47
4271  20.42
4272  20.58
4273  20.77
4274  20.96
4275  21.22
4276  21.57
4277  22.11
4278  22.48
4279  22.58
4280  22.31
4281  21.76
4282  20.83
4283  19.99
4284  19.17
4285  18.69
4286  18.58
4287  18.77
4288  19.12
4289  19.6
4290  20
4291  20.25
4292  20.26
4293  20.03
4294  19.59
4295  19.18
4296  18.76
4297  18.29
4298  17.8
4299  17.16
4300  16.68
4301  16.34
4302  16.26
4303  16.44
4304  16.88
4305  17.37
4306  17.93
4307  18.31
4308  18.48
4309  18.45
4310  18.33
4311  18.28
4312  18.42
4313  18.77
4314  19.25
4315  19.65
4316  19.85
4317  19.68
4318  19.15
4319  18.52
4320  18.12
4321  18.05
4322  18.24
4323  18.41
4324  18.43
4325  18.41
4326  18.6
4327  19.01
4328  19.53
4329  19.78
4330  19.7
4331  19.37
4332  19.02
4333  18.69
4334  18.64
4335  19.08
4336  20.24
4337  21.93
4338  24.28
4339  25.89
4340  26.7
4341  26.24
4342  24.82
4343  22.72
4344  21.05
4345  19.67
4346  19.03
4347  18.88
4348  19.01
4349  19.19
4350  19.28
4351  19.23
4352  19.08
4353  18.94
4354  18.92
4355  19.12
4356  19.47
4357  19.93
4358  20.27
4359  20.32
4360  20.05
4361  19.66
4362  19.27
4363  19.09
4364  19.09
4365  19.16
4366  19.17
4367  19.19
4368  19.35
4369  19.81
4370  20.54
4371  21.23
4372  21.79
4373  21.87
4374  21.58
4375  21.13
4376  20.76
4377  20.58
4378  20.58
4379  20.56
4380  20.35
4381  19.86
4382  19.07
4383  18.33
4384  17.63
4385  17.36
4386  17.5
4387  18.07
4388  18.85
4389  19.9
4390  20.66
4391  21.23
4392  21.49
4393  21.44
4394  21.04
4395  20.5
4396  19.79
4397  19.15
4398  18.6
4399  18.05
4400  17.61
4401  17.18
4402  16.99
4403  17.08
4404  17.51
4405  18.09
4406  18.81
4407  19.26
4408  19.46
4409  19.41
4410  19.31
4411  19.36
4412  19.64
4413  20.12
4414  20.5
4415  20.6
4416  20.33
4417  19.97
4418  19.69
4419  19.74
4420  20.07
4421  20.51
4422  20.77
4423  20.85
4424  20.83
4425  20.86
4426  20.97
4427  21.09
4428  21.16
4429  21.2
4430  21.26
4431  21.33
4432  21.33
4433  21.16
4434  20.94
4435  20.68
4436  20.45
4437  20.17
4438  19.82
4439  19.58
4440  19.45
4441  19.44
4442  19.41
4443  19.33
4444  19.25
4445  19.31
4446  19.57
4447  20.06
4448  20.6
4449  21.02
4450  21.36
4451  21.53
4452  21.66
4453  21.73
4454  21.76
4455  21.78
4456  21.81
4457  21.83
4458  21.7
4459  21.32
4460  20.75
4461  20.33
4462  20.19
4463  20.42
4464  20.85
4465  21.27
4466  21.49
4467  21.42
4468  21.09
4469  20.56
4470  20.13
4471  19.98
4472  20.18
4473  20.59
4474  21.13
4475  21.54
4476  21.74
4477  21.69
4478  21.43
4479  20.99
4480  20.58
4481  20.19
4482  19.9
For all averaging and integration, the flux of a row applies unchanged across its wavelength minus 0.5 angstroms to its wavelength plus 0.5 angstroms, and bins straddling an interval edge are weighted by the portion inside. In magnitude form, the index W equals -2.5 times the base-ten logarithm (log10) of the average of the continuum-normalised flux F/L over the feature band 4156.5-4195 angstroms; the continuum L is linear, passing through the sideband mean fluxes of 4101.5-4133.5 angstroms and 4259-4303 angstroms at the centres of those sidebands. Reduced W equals -0.11 mag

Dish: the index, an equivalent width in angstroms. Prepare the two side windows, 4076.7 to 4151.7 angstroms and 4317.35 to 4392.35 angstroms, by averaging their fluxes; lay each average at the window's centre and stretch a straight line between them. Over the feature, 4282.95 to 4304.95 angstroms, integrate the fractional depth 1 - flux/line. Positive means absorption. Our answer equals 1.5 angstroms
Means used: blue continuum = 19.4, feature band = 18.5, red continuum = 20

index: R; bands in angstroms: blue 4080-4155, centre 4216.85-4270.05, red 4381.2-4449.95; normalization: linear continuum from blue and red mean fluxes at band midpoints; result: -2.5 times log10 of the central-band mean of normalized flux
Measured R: -0.061 mag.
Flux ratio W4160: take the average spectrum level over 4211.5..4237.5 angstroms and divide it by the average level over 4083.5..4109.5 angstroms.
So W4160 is 1.2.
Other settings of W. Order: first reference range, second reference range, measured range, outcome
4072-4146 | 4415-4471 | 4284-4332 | 0.09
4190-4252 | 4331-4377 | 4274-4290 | 0.02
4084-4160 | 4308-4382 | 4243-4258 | -0.09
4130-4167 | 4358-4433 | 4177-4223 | 0.03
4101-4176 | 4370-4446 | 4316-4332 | 0.06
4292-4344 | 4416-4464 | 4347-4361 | 0.02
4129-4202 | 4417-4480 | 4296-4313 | 0.19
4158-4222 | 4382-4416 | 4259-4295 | -0.01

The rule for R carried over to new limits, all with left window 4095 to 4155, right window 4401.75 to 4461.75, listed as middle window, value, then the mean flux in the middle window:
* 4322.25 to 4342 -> -0.035 mag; 20.7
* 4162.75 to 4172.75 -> -0.118 mag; 21.9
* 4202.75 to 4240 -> -0.071 mag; 21.1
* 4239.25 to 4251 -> -0.113 mag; 22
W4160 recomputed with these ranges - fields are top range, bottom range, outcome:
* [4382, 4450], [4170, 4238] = 0.95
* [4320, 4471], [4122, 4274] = 0.95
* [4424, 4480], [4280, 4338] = 1.10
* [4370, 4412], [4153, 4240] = 0.92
